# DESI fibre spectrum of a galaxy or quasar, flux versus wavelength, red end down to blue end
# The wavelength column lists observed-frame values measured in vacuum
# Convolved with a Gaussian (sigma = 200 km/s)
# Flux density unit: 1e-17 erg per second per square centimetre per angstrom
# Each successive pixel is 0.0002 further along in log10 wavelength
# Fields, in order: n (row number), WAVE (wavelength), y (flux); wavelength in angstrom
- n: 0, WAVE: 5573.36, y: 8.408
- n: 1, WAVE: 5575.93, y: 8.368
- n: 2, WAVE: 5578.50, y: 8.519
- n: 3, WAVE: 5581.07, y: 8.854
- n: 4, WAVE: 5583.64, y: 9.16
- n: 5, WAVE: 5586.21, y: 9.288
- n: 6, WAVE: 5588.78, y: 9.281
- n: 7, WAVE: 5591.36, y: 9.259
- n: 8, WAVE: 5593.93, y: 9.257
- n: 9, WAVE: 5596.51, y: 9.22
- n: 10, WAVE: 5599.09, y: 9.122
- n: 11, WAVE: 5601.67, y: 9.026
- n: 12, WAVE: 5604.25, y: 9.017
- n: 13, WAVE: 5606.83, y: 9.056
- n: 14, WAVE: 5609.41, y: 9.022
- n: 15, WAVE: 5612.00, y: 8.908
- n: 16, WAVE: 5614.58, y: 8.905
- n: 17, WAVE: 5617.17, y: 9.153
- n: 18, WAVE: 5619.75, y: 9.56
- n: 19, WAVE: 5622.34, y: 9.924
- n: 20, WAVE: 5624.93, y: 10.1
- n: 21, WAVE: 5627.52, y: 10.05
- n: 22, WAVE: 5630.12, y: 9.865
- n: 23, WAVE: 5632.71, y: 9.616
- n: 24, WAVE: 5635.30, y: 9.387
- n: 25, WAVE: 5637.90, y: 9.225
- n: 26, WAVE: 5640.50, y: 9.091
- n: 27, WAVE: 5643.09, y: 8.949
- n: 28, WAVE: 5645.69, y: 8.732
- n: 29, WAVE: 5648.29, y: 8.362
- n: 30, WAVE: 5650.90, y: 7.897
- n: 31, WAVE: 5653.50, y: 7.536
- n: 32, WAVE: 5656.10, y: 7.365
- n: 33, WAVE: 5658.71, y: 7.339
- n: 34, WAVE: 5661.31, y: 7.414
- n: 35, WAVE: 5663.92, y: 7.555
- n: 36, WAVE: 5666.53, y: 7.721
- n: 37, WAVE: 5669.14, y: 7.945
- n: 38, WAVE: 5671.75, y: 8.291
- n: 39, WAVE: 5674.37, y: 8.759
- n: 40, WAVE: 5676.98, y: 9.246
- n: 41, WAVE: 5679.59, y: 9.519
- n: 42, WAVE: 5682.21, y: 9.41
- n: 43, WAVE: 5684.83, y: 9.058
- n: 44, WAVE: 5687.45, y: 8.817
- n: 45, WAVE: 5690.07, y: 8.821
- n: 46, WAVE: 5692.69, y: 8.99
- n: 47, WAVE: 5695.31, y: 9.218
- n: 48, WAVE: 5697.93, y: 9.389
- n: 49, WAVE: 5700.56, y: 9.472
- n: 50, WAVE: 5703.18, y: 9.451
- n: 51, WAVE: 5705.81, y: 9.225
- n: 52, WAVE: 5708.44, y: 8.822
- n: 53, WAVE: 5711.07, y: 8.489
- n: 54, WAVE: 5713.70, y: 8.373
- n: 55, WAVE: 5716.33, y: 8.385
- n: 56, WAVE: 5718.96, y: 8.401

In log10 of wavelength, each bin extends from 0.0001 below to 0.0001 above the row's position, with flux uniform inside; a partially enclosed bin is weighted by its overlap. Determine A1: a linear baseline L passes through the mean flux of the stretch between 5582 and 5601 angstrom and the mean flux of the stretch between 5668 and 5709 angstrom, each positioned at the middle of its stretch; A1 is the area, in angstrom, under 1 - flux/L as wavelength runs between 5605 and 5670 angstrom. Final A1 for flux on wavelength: 2.7 angstrom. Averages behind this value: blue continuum 9.21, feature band 8.75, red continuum 9.03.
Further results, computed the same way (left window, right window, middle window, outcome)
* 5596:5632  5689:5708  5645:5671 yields 4.22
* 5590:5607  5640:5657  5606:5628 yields -1.46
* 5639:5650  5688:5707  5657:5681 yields 2.09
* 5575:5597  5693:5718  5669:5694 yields 0.15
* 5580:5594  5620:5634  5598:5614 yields 0.84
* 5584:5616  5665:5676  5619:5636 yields -2.04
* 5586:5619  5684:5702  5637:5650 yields 0.41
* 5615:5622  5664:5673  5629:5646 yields -0.89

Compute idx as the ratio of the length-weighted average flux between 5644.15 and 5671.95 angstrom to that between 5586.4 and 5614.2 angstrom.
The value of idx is 0.9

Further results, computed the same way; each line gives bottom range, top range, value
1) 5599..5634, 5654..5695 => 0.90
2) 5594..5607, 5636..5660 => 0.91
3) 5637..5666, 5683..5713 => 1.12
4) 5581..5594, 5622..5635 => 1.07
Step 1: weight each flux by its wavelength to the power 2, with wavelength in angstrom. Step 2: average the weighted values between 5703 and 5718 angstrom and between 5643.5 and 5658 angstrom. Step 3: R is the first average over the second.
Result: 1.11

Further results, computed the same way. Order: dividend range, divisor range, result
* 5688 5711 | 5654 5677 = 1.17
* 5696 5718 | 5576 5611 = 1.03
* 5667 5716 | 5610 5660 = 1.02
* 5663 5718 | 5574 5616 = 1.01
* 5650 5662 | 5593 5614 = 0.84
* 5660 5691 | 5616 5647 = 0.92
